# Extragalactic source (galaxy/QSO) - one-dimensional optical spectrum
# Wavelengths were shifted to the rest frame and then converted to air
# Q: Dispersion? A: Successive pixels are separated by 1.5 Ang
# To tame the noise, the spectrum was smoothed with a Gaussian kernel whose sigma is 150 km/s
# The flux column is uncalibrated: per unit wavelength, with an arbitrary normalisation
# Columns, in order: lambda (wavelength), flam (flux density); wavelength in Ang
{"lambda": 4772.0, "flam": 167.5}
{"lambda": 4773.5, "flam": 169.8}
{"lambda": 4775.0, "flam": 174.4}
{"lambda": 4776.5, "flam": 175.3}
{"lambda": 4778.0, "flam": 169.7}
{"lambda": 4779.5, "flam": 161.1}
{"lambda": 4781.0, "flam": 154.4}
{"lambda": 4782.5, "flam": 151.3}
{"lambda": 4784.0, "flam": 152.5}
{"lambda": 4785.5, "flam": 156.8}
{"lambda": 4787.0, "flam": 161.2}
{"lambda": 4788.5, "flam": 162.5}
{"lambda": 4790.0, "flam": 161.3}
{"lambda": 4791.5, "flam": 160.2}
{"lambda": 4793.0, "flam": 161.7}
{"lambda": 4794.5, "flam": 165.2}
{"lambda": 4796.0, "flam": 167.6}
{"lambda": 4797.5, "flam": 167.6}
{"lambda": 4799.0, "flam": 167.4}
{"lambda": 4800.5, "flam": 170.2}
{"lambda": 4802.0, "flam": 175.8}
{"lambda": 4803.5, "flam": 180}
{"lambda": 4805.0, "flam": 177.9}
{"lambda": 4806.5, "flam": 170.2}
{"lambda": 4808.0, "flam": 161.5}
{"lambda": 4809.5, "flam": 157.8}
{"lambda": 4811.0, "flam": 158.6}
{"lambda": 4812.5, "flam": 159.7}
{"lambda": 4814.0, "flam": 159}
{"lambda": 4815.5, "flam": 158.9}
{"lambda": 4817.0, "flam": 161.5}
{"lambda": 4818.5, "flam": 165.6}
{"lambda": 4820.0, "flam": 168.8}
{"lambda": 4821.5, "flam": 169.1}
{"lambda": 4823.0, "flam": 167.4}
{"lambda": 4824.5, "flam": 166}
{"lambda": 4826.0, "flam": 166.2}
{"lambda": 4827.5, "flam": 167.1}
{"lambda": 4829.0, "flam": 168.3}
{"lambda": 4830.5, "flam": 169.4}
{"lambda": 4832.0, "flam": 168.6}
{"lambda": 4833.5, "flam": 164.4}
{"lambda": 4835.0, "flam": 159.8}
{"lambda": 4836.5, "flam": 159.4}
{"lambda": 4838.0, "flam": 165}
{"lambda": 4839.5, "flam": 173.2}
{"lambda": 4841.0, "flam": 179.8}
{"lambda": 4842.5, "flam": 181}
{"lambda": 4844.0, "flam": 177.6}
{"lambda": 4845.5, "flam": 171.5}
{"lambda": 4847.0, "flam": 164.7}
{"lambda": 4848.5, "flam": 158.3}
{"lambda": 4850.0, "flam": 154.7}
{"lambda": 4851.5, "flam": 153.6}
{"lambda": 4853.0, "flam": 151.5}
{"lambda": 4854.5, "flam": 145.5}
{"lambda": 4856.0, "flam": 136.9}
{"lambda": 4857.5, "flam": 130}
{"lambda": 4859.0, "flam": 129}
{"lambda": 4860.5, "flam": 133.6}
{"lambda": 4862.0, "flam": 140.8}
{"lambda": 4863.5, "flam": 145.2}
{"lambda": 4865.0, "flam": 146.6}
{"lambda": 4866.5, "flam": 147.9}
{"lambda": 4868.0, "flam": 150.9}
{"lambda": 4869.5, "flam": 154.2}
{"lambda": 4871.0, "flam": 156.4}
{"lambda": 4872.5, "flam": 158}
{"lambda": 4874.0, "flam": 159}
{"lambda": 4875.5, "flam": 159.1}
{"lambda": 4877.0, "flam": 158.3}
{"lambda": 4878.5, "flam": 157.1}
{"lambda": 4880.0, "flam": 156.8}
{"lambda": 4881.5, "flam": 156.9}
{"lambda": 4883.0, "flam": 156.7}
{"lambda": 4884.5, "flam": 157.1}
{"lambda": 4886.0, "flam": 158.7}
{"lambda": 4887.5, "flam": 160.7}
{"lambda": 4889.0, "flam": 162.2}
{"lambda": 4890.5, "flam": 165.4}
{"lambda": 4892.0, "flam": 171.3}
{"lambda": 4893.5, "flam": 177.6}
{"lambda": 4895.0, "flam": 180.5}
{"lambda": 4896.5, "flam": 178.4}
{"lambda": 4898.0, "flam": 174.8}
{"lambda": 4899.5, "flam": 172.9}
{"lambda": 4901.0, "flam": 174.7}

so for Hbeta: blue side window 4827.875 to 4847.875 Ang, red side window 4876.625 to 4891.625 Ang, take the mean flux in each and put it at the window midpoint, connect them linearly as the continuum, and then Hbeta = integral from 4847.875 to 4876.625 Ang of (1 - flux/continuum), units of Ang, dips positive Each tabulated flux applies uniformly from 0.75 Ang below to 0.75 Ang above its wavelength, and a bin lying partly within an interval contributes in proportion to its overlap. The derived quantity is 2.8 Ang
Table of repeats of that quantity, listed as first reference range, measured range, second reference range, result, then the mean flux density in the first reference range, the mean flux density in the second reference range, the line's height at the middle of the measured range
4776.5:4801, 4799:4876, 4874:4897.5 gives 1.2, 162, 164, 163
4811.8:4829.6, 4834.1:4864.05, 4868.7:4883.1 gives 1.0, 165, 157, 161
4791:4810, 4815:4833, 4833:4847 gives 0.3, 168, 170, 169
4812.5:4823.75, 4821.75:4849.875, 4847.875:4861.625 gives -2.6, 164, 143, 154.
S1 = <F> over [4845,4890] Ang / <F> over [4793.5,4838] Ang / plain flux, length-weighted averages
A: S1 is 0.92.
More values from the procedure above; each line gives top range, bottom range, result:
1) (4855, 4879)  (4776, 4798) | 0.91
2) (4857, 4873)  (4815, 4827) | 0.87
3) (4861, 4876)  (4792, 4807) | 0.89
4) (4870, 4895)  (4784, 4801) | 0.99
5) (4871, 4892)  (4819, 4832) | 0.95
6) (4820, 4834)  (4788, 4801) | 1.02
